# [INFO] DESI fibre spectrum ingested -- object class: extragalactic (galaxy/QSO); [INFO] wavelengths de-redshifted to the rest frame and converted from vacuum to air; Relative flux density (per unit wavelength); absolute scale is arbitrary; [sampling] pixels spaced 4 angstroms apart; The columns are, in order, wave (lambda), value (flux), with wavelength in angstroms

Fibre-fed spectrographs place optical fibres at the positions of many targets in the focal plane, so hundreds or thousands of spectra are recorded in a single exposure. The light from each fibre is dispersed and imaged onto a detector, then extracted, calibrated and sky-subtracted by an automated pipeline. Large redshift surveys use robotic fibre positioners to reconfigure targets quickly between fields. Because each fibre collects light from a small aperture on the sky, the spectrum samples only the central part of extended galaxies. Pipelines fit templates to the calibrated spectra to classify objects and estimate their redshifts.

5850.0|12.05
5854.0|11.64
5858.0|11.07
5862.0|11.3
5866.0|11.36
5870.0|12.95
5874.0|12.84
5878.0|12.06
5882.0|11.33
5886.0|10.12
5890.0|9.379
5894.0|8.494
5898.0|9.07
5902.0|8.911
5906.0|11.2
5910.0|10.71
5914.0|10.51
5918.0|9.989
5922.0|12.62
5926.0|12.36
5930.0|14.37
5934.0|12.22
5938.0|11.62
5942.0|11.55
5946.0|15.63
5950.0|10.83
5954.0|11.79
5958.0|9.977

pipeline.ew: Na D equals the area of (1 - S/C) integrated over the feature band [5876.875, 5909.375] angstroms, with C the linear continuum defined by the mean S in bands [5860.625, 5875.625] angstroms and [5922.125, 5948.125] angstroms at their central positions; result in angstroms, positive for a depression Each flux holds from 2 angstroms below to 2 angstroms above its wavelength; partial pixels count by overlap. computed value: 6.2 angstroms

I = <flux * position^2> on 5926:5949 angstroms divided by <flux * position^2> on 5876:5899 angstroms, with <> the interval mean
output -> 1.30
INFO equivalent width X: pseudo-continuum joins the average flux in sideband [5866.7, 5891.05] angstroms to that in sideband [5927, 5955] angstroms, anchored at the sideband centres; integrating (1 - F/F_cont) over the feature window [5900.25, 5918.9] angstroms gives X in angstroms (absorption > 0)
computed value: 2.7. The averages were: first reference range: 11.5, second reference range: 12.6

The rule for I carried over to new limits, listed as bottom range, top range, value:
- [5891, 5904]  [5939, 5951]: 1.46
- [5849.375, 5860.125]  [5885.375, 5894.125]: 0.82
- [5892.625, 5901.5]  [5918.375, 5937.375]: 1.44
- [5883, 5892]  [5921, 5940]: 1.29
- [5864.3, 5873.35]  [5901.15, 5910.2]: 0.85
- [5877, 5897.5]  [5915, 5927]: 1.15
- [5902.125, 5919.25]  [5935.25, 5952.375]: 1.20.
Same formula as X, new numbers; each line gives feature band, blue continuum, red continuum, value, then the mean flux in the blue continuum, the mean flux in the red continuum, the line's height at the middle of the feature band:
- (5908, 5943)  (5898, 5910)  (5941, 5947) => 0.4 angstroms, 10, 13.6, 11.9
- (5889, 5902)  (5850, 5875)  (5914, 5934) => 3.3 angstroms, 11.8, 12.1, 12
